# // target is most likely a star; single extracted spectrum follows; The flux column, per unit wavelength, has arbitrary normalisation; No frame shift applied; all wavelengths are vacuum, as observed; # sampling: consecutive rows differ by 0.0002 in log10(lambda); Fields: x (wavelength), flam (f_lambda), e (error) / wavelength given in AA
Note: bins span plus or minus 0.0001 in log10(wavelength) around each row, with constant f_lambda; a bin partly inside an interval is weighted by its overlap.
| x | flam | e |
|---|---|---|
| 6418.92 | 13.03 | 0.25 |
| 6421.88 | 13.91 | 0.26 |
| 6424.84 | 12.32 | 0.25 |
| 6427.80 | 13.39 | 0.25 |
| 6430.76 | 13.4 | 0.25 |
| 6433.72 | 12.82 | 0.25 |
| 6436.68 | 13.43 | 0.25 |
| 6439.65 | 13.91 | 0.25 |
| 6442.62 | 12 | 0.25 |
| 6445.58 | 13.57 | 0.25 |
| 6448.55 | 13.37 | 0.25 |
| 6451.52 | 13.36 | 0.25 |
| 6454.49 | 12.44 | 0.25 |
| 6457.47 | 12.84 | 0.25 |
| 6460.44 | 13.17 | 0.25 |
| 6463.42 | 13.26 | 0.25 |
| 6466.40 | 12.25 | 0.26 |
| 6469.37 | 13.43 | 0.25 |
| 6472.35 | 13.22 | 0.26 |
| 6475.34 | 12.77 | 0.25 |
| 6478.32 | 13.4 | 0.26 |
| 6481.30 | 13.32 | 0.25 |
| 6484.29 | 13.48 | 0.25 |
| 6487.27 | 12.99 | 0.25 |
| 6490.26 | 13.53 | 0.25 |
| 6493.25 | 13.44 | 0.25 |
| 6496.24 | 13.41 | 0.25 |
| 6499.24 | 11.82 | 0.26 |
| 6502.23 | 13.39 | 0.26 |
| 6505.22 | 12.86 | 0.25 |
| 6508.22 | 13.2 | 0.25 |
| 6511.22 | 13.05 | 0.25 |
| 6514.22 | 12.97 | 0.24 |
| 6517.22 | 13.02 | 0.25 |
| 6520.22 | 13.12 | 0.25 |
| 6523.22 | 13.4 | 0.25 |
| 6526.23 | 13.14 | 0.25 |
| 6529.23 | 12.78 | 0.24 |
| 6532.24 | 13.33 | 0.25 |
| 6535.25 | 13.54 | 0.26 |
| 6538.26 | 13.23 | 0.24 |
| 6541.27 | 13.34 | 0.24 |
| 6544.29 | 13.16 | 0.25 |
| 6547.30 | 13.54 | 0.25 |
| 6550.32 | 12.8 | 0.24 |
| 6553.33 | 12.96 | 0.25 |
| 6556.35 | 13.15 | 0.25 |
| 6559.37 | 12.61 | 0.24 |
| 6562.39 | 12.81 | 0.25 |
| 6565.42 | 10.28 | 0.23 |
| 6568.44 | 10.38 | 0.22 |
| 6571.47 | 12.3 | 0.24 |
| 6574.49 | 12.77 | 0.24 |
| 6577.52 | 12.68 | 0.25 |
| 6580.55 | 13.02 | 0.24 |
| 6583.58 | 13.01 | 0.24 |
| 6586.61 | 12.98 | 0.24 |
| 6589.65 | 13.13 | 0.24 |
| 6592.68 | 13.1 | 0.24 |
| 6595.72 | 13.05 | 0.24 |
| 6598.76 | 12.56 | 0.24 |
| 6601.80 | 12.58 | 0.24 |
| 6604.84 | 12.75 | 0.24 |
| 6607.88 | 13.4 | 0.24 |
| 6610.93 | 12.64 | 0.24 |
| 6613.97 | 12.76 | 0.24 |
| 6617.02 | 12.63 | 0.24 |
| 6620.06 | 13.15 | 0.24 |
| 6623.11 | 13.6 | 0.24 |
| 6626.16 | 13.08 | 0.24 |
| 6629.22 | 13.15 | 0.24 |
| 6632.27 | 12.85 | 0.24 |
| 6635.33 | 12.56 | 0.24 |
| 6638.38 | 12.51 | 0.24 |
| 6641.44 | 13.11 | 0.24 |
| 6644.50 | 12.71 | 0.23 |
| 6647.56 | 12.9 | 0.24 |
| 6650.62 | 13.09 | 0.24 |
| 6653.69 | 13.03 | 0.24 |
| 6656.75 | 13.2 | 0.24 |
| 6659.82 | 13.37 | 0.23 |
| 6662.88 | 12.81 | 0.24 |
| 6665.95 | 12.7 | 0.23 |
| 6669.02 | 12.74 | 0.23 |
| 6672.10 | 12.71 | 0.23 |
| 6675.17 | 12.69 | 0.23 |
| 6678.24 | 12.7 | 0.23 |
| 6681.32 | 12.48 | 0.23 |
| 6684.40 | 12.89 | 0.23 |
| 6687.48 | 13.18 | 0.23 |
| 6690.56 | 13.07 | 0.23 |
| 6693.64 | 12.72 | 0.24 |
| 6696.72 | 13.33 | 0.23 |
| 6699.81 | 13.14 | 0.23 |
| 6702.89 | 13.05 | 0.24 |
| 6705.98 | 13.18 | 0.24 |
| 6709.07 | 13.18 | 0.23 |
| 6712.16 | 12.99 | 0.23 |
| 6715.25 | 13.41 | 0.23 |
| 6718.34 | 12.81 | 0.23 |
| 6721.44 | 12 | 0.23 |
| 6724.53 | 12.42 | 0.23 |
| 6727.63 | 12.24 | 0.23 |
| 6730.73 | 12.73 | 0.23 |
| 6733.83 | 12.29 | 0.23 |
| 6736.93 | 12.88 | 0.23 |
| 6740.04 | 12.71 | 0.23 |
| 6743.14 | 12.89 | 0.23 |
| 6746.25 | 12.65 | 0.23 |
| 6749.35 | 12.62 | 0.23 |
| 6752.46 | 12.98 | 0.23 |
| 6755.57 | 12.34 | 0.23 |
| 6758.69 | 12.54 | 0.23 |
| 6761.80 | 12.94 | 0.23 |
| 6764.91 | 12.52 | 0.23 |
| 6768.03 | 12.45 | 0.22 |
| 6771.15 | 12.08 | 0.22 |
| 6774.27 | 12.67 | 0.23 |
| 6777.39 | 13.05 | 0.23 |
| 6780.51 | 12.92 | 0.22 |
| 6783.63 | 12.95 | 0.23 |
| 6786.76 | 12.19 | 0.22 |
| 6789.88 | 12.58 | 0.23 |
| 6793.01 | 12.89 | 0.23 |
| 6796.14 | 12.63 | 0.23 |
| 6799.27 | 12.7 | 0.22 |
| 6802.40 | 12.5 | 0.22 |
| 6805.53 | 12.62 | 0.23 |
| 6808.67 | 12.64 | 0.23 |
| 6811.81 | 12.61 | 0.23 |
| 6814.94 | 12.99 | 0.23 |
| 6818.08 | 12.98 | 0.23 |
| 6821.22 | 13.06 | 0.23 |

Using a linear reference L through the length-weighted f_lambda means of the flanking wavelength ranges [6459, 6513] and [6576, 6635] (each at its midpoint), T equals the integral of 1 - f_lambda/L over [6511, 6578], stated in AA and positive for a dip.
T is 1.2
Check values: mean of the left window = 13.1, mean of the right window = 12.9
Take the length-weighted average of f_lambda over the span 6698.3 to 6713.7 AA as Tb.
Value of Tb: 13.1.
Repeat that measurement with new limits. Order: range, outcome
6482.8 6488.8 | 13.2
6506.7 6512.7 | 13.1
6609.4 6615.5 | 12.7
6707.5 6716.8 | 13.2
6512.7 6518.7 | 13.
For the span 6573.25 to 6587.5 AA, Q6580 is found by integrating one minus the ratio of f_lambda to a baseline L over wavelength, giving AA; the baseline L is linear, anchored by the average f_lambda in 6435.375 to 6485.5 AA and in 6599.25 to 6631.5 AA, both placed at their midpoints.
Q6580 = 0.12 AA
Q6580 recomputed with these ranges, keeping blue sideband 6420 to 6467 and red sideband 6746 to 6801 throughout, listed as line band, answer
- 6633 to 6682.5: -0.10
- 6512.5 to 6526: -0.13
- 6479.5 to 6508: -0.24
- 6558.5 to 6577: 1.51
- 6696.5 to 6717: -0.69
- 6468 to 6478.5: -0.09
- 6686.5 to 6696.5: -0.20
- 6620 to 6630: -0.32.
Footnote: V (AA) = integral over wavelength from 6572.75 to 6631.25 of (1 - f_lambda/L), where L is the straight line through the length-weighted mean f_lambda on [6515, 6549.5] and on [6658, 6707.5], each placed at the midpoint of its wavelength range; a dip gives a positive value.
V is 0.61 AA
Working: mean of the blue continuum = 13.2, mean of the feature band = 12.9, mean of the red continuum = 12.9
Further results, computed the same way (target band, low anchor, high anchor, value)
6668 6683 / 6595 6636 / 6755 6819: 0.2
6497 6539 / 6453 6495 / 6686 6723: 0.1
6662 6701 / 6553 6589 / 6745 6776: -1.1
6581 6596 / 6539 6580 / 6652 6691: -0.5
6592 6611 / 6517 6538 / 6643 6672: 0.3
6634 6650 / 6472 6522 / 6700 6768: 0.1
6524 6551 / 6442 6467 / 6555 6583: -1.7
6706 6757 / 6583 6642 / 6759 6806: 0.1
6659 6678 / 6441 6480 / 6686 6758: 0.1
